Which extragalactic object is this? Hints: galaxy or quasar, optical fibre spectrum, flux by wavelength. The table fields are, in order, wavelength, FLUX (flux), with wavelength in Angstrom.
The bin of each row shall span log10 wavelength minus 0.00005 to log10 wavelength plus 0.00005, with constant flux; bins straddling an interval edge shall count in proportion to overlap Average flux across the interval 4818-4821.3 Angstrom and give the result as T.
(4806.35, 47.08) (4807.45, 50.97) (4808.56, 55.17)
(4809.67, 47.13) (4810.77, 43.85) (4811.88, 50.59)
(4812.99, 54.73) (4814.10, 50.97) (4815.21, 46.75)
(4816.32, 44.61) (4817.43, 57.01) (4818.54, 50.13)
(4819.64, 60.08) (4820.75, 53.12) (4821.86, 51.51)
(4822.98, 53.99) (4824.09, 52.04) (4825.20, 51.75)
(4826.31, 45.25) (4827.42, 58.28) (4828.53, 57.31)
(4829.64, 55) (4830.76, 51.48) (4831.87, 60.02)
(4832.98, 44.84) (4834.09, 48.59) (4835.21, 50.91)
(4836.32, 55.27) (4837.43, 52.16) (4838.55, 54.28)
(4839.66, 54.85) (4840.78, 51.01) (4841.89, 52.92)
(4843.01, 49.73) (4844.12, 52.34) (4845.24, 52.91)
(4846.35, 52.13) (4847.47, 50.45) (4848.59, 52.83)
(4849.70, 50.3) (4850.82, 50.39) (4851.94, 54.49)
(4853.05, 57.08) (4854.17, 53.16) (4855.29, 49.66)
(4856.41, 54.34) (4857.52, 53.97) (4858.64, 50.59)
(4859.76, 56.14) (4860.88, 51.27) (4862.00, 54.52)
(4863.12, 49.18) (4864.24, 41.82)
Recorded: 54.6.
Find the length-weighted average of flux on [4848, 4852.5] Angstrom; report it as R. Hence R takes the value 52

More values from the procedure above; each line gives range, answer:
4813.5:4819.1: 50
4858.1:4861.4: 52.7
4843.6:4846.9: 52.5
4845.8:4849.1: 51.7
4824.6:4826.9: 48.8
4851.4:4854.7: 55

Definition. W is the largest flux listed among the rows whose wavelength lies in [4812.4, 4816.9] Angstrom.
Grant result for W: 54.73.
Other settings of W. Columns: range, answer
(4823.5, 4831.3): 58.28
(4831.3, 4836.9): 60.02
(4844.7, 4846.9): 52.91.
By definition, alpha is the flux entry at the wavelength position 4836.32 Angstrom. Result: 55.27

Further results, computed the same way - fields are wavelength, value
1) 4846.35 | 52.13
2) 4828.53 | 57.31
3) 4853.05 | 57.08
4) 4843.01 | 49.73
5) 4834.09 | 48.59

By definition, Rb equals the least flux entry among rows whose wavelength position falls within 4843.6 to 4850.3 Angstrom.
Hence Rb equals 50.3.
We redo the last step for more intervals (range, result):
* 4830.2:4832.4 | 51.48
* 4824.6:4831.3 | 45.25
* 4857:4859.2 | 50.59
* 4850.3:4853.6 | 50.39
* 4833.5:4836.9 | 48.59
